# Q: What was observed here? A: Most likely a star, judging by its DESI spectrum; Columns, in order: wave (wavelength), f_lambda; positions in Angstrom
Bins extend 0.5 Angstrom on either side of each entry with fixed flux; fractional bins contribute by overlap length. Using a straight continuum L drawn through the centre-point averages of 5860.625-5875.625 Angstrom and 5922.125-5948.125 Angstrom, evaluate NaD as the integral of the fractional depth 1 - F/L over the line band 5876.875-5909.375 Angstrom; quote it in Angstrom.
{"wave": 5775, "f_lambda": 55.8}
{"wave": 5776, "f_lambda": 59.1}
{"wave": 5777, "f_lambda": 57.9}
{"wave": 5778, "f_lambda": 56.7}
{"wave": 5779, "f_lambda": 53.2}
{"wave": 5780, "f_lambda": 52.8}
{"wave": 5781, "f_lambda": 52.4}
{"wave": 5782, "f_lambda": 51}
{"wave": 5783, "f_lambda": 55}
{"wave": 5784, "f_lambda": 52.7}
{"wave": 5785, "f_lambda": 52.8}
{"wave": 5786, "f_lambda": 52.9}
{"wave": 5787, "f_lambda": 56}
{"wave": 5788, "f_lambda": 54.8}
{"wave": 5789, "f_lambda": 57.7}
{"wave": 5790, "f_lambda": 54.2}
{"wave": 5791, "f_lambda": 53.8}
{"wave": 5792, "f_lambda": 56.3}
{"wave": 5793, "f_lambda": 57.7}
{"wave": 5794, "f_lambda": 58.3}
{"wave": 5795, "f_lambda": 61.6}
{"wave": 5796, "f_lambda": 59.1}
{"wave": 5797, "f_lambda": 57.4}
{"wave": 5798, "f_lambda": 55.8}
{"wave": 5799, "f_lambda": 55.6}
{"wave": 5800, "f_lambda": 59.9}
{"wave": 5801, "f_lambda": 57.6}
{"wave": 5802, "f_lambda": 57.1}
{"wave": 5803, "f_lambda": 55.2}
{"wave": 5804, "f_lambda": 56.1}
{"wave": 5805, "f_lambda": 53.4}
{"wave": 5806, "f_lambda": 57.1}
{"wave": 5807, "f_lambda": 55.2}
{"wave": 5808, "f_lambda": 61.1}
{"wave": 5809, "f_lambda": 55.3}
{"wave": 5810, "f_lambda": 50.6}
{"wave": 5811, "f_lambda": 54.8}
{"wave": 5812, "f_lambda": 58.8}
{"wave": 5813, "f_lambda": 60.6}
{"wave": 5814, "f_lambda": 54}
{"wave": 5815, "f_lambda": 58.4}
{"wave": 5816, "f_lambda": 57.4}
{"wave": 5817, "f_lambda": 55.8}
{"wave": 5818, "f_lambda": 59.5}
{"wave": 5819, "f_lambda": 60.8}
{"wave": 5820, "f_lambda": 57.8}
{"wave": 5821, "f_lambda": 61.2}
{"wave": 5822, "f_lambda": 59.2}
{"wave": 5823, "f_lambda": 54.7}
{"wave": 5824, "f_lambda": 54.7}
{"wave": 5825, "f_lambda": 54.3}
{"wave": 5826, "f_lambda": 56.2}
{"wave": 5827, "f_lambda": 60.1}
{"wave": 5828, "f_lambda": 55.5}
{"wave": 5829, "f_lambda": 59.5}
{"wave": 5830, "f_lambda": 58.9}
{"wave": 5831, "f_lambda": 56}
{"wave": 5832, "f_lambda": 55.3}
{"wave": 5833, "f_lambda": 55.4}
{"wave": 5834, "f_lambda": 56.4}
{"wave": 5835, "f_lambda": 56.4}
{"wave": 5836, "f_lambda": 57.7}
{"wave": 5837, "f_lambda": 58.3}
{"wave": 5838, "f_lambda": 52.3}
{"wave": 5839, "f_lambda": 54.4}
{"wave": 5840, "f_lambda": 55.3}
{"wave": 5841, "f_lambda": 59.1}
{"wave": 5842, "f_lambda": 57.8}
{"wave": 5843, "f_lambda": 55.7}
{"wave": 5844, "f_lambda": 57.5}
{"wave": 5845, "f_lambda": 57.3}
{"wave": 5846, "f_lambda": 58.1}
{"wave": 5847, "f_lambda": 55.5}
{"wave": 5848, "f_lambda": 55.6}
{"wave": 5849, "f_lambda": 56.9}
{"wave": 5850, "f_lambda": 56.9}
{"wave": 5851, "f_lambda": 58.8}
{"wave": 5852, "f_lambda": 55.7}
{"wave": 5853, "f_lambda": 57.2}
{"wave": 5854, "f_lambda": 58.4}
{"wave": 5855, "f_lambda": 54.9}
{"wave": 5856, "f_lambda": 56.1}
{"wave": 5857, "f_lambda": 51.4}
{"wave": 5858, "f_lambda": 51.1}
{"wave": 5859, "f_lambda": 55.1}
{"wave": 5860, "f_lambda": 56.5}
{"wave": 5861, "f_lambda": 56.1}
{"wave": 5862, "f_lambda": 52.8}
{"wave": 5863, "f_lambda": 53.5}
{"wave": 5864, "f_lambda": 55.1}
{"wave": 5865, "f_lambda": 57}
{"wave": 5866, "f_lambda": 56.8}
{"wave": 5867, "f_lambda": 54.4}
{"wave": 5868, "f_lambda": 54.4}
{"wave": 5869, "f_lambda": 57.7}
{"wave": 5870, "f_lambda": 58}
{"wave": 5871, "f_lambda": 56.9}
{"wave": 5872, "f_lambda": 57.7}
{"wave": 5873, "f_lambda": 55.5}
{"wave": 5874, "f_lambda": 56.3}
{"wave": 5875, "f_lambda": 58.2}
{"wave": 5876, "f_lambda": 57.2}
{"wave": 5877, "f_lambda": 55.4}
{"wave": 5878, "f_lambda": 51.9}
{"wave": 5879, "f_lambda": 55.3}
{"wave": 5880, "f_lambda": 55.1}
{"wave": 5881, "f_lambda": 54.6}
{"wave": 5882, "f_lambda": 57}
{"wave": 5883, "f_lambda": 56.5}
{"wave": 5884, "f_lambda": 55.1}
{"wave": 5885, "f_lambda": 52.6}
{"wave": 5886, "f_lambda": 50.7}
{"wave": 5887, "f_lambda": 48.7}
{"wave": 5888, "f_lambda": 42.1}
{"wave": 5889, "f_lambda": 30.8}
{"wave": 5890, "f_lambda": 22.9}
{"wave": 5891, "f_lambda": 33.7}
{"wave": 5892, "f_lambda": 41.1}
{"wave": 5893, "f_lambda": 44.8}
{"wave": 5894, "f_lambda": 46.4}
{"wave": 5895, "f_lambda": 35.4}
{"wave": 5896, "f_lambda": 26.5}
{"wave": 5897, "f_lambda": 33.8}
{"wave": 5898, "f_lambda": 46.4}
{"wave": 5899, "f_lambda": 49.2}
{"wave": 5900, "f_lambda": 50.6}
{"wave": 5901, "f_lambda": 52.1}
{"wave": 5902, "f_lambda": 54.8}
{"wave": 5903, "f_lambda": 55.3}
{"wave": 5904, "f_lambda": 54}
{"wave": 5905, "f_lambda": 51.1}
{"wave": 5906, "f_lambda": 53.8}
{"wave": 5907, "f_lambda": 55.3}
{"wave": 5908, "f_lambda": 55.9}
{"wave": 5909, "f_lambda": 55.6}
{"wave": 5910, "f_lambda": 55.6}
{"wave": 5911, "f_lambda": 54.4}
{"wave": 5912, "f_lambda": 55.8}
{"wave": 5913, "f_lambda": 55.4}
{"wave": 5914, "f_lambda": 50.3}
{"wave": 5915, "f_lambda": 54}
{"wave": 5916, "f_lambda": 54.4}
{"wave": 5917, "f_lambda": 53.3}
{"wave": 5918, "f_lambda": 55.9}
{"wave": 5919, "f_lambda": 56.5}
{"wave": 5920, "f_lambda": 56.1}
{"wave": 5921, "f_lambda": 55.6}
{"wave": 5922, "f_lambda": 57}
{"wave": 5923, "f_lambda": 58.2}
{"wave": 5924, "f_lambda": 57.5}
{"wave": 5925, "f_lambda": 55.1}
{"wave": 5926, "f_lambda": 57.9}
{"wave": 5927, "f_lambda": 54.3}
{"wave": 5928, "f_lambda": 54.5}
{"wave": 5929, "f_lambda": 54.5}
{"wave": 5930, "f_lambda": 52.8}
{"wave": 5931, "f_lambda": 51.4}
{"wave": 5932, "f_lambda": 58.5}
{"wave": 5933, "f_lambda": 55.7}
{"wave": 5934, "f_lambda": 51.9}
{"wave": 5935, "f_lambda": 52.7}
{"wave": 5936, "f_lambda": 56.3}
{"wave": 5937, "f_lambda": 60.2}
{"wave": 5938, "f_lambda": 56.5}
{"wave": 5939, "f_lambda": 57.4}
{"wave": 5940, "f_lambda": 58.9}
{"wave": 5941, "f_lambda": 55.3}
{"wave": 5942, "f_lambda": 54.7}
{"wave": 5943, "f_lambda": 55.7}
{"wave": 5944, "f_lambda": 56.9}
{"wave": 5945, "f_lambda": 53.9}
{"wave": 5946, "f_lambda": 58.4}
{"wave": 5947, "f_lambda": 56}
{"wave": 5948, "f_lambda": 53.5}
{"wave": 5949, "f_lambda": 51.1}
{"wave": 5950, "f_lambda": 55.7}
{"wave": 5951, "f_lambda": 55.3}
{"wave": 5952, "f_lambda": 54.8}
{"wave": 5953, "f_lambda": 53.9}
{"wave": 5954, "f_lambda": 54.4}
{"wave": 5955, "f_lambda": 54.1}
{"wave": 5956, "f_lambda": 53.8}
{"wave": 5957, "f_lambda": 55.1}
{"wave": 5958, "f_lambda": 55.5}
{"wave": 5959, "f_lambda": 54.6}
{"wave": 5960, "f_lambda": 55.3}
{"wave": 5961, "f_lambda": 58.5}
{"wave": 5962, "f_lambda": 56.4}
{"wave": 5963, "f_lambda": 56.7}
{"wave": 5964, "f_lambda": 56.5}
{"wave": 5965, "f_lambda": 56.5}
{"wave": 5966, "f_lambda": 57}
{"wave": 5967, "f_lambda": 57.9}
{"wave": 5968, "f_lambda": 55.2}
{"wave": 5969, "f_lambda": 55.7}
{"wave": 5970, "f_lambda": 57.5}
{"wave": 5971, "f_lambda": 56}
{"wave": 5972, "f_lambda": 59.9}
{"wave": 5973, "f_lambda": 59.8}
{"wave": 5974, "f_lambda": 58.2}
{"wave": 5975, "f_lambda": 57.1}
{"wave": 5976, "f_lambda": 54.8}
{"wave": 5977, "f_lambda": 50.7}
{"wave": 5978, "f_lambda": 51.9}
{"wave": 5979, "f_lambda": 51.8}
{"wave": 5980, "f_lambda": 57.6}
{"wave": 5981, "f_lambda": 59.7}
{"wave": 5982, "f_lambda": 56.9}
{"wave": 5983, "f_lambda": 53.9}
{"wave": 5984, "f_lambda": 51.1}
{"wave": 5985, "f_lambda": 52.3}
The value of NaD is 4.7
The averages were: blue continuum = 56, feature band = 47.9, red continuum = 55.8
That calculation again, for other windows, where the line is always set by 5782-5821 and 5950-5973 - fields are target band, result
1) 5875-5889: 0.91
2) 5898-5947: 1.04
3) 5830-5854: -0.09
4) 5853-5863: 0.28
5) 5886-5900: 4.18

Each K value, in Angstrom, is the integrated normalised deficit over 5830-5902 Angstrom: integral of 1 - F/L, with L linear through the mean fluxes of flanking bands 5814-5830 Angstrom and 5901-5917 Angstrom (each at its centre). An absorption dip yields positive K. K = 4.36 Angstrom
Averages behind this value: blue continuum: 57.6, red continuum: 54.3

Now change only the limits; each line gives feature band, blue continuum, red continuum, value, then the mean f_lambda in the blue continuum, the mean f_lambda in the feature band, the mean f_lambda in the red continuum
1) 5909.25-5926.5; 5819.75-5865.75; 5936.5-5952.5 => 0.2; 56.3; 55.5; 55.9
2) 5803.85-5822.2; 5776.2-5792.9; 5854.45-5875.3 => -0.8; 54.6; 57.2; 55.5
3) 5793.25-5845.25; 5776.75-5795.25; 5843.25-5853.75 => -0.9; 55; 57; 57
